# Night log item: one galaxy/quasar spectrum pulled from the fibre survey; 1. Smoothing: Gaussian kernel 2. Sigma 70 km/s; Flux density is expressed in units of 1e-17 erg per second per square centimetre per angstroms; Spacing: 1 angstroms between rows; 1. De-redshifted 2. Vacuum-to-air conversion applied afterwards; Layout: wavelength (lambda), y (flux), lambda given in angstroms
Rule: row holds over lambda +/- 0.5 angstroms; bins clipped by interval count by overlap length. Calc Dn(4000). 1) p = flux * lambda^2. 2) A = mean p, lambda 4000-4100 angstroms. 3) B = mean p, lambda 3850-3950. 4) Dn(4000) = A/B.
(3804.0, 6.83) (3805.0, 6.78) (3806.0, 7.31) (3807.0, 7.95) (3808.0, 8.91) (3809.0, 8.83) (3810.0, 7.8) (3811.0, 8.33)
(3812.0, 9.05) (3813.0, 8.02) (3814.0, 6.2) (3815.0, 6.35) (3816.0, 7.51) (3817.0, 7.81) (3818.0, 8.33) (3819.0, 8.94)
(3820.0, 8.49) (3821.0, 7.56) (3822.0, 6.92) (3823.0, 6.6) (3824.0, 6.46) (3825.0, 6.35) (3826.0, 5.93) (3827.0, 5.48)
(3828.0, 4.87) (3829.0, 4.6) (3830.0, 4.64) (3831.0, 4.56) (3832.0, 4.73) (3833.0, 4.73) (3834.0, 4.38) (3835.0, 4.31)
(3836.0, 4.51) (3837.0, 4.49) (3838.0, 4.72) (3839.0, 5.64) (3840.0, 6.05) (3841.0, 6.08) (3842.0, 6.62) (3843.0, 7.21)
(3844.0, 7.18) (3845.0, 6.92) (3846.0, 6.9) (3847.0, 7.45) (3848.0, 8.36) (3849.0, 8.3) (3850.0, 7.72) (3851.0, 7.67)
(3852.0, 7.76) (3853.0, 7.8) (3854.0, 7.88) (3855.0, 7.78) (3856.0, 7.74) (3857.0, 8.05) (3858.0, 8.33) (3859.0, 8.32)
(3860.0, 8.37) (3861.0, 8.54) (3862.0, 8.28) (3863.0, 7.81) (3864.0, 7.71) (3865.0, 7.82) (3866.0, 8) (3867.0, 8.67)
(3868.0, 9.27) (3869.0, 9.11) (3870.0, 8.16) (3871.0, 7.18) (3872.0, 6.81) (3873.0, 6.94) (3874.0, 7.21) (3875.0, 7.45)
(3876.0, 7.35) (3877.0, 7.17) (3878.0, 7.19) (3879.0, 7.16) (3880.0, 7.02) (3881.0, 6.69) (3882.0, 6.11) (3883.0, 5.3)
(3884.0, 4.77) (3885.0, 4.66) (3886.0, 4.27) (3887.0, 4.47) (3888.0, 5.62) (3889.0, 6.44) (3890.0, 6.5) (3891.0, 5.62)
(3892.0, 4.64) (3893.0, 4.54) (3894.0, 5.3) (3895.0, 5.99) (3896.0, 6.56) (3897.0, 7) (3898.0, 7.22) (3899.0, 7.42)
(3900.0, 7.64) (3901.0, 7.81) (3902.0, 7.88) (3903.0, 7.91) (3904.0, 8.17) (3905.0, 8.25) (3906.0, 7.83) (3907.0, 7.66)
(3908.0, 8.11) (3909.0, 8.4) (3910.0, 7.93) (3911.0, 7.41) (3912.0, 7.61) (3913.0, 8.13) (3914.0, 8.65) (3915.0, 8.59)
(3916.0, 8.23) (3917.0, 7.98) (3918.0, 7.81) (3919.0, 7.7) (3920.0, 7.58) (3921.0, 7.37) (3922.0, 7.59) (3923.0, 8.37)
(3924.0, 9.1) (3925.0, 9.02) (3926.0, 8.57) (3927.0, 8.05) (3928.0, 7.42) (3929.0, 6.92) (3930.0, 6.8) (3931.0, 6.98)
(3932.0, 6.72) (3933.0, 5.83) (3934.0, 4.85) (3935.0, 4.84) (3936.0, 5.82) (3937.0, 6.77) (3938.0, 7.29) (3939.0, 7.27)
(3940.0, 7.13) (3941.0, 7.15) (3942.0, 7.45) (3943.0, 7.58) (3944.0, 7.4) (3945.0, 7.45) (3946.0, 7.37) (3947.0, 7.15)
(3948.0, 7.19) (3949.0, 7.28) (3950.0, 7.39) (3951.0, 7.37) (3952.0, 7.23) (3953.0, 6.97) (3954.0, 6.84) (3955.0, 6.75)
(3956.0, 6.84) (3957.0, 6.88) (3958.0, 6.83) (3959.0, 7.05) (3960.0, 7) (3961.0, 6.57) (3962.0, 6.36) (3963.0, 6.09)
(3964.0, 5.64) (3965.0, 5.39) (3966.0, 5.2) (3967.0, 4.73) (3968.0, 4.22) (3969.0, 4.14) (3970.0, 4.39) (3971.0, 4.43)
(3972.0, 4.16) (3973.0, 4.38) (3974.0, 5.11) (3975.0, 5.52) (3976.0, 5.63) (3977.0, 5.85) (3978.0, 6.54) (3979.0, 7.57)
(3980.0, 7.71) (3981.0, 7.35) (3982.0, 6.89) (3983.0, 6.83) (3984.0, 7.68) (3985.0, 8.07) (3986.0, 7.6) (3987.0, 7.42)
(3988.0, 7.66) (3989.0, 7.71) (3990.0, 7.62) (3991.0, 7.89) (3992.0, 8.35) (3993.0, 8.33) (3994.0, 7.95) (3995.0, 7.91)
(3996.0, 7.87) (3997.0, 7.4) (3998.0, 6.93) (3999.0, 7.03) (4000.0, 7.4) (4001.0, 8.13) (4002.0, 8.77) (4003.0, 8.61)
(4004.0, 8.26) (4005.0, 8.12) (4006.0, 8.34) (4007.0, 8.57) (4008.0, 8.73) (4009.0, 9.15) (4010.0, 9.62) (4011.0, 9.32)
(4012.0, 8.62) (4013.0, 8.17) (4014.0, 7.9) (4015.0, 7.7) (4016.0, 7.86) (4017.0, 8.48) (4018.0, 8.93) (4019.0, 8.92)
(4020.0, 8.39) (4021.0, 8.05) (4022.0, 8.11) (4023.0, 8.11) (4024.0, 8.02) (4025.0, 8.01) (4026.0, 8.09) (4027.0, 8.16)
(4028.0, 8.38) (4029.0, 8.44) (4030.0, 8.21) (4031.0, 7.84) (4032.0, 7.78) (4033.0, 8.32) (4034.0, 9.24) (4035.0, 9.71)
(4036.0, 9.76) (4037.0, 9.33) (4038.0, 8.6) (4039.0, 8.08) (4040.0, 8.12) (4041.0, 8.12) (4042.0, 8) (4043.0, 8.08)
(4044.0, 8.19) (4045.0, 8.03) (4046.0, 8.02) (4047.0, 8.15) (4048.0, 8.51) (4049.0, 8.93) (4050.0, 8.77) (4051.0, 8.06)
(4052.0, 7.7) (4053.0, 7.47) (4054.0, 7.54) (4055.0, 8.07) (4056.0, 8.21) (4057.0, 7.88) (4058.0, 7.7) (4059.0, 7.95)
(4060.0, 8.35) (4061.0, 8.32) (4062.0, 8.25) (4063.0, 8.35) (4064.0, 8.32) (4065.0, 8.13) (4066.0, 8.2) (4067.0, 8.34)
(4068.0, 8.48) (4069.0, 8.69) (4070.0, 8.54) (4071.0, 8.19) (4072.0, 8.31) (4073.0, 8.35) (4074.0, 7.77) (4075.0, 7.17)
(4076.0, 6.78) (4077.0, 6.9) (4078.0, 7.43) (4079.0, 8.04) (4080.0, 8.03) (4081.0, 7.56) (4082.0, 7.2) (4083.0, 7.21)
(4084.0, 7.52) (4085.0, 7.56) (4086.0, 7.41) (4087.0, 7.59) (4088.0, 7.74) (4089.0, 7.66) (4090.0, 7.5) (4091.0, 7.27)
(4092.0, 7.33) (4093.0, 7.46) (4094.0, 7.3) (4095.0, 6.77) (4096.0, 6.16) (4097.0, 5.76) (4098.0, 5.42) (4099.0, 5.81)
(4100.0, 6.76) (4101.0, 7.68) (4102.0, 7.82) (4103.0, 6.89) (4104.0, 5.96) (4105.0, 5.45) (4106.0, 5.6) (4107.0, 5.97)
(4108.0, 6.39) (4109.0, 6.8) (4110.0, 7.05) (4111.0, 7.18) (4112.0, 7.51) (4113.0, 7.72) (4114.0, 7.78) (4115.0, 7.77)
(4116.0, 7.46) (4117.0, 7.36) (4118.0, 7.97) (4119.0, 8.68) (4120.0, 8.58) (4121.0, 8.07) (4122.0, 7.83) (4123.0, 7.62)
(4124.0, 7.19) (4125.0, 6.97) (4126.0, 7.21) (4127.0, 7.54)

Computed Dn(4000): 1.2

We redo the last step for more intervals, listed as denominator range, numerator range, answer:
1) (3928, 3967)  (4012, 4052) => 1.30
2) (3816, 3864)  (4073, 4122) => 1.21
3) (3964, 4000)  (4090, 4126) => 1.15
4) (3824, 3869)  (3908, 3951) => 1.14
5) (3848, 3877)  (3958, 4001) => 0.88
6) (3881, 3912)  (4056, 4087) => 1.31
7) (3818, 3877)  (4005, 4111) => 1.25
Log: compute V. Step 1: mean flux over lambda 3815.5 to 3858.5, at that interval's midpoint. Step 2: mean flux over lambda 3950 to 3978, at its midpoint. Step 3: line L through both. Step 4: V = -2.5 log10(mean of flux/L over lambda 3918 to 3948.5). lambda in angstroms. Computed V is -0.19 mag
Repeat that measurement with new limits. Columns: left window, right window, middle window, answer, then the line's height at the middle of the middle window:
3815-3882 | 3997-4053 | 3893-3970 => 0.077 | 7.62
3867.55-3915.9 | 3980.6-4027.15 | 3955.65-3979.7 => 0.329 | 7.72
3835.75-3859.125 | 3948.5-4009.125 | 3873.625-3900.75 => 0.134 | 7.02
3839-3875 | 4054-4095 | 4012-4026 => -0.059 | 7.78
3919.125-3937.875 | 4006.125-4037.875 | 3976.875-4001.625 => 0.070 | 8.04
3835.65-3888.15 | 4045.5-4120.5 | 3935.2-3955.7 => 0.024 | 7.26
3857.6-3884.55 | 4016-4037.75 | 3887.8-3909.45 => 0.109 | 7.67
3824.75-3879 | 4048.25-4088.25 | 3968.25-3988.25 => 0.208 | 7.51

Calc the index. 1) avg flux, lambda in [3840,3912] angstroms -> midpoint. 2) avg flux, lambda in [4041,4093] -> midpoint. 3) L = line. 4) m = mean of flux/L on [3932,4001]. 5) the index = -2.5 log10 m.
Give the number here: 0.13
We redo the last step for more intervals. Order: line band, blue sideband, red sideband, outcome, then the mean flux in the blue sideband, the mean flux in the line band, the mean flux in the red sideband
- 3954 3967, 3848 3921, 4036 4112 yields 0.17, 7.33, 6.34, 7.62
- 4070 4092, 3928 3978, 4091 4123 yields -0.10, 6.3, 7.6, 7.05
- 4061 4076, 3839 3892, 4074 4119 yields -0.15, 7.15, 8.18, 7.11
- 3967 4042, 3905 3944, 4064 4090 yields 0.00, 7.5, 7.67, 7.8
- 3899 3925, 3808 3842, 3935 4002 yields -0.21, 6.38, 8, 6.77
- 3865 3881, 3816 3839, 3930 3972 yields -0.24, 5.91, 7.62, 6.41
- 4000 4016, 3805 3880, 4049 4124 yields -0.15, 7.13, 8.48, 7.53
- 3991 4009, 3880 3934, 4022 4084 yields -0.04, 7.06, 8.07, 8.13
